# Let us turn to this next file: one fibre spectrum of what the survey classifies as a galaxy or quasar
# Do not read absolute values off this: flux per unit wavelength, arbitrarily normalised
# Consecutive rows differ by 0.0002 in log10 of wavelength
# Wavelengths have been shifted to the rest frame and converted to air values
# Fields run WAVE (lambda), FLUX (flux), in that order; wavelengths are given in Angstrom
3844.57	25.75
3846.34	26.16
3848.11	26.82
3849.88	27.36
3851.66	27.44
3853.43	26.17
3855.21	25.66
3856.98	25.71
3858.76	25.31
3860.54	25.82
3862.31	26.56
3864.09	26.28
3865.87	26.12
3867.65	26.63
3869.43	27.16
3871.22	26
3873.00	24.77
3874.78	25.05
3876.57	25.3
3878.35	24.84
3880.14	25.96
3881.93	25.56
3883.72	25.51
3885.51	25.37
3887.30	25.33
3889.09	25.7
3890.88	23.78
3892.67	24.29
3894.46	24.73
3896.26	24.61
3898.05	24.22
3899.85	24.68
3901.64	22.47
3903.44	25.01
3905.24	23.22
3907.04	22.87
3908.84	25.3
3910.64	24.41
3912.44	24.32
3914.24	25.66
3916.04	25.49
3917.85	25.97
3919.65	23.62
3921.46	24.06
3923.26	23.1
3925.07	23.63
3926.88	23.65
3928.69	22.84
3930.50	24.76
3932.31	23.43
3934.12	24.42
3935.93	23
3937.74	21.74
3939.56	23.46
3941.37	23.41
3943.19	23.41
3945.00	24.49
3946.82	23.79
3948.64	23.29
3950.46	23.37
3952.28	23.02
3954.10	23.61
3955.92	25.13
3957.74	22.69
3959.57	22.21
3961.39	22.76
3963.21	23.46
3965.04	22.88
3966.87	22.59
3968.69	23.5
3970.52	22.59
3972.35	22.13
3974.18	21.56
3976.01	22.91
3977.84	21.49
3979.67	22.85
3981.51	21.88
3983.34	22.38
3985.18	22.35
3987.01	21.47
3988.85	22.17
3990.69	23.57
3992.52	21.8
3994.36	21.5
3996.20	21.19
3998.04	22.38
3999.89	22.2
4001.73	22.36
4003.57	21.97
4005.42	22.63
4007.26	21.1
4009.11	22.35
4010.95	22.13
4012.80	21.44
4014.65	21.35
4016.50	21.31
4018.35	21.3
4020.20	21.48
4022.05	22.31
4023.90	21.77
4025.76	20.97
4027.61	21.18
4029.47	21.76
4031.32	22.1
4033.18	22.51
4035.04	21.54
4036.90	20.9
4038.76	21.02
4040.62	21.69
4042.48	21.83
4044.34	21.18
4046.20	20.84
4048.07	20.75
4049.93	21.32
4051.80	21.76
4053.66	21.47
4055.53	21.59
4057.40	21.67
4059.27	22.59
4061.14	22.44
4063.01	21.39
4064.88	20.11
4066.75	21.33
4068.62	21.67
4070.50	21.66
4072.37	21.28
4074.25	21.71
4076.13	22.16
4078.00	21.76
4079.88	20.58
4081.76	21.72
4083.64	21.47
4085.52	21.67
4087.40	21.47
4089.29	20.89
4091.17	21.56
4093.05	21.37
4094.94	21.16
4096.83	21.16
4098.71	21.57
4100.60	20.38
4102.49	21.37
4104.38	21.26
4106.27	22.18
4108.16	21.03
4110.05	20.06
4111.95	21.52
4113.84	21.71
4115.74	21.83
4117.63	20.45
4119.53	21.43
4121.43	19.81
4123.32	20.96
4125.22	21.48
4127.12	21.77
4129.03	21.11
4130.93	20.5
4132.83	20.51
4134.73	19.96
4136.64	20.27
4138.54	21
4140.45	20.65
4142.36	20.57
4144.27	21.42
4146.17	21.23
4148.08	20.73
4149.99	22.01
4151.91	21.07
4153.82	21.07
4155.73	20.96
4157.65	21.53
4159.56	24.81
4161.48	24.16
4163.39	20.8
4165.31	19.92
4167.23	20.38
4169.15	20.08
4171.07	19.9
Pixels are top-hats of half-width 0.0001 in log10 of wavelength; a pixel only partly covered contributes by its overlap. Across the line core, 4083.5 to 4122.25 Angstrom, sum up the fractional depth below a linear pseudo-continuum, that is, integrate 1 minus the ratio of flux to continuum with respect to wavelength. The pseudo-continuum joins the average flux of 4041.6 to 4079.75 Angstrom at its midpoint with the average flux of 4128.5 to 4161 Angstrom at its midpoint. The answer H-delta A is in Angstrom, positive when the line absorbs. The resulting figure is 0.26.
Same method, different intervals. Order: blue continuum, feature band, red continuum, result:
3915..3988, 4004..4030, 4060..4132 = 0.80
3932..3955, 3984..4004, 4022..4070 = 0.34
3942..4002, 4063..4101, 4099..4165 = 0.58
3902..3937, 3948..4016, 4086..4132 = 2.10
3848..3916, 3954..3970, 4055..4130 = 0.43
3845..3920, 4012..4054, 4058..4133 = 1.90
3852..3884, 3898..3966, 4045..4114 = 2.05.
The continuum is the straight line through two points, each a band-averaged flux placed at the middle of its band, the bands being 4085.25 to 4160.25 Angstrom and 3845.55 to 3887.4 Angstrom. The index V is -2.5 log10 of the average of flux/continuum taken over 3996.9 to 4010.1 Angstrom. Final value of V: 0.06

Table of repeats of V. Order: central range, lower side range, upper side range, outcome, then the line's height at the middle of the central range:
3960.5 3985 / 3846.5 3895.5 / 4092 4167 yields 0.067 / 24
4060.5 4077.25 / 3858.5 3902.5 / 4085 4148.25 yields 0.019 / 21.9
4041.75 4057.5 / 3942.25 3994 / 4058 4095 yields 0.024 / 21.8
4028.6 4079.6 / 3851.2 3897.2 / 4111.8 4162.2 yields 0.053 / 22.6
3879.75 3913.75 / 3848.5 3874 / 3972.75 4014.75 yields 0.023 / 25.1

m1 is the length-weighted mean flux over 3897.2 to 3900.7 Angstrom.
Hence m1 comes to 24.4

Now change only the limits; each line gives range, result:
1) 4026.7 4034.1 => 21.9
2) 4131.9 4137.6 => 20.3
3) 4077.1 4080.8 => 21.2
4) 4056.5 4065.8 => 21.6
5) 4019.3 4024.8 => 21.9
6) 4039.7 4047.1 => 21.4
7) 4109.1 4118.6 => 21.1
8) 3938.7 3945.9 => 23.7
